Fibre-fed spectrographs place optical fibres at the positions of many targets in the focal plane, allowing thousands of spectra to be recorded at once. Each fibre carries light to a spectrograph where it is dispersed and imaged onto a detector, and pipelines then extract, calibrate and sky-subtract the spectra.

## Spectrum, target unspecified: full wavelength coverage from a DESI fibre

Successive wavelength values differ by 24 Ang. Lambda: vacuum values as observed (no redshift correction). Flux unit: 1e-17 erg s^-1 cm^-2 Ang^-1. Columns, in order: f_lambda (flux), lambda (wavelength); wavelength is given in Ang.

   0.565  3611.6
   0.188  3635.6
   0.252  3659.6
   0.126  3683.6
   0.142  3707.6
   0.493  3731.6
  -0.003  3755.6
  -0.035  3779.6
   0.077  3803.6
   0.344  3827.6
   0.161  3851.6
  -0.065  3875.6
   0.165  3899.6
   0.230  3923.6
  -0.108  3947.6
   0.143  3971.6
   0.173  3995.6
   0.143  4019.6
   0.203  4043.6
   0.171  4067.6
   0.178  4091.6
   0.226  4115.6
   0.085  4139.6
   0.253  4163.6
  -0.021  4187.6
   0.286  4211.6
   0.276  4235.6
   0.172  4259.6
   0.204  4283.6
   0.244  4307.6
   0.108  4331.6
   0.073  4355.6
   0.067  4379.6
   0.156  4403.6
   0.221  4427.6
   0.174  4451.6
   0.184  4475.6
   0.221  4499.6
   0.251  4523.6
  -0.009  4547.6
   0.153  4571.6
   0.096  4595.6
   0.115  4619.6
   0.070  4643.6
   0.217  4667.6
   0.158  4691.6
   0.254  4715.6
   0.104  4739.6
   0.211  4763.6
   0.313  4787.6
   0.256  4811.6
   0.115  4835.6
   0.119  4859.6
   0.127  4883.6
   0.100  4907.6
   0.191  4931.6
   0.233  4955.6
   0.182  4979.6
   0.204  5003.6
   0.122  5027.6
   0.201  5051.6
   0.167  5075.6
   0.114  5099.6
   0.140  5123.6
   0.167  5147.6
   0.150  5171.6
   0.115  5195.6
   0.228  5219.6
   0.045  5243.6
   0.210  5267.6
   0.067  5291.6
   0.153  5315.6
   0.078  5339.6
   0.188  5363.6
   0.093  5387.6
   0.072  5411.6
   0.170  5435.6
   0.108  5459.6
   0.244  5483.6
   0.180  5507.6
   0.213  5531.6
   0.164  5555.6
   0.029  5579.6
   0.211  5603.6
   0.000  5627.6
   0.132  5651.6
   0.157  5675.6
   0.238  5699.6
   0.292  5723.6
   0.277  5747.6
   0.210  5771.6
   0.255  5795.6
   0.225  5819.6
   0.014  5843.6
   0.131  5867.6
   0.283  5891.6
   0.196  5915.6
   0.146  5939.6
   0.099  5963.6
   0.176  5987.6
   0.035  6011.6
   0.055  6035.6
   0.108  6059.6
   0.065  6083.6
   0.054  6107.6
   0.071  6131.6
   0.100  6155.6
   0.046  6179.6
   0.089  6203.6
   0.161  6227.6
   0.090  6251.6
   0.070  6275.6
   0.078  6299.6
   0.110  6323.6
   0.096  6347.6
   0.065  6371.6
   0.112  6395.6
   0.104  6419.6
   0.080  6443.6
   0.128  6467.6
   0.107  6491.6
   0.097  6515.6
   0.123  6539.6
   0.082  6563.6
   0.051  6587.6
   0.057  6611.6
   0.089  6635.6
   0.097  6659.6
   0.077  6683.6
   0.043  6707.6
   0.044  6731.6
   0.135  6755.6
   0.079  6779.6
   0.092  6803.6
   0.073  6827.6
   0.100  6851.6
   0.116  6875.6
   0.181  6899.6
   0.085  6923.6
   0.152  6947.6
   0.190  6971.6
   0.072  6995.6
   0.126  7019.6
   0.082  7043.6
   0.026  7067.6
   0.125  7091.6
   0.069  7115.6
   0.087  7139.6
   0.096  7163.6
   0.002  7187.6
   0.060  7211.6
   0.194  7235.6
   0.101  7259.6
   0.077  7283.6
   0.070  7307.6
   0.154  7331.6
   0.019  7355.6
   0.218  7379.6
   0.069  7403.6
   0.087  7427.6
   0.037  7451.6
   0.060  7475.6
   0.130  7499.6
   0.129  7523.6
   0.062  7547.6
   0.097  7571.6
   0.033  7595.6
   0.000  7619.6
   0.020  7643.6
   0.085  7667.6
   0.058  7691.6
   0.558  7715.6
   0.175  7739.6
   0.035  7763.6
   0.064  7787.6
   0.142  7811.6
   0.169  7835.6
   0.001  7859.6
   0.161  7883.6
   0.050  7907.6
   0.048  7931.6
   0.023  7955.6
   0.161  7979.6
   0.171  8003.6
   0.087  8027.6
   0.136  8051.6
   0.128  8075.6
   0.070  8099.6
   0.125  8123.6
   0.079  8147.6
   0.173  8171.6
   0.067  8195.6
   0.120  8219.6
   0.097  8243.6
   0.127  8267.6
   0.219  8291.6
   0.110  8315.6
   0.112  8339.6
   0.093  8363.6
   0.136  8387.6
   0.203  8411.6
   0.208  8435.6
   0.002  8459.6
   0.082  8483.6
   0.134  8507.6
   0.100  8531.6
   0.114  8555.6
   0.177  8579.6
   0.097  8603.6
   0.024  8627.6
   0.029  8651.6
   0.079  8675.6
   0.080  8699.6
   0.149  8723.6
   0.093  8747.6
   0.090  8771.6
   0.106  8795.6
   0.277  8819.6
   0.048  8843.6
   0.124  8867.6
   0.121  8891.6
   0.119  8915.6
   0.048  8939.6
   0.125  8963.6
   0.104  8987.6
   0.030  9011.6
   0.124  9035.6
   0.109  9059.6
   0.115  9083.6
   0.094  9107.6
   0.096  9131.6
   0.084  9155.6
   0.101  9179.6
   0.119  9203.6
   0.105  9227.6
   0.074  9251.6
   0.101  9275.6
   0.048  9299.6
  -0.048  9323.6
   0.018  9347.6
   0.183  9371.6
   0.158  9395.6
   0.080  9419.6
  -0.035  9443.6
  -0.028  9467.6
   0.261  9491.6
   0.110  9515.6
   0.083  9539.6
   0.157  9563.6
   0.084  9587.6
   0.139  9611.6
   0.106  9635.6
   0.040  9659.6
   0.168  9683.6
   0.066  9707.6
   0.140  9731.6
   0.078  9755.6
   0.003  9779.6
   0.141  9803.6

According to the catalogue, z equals 1.071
